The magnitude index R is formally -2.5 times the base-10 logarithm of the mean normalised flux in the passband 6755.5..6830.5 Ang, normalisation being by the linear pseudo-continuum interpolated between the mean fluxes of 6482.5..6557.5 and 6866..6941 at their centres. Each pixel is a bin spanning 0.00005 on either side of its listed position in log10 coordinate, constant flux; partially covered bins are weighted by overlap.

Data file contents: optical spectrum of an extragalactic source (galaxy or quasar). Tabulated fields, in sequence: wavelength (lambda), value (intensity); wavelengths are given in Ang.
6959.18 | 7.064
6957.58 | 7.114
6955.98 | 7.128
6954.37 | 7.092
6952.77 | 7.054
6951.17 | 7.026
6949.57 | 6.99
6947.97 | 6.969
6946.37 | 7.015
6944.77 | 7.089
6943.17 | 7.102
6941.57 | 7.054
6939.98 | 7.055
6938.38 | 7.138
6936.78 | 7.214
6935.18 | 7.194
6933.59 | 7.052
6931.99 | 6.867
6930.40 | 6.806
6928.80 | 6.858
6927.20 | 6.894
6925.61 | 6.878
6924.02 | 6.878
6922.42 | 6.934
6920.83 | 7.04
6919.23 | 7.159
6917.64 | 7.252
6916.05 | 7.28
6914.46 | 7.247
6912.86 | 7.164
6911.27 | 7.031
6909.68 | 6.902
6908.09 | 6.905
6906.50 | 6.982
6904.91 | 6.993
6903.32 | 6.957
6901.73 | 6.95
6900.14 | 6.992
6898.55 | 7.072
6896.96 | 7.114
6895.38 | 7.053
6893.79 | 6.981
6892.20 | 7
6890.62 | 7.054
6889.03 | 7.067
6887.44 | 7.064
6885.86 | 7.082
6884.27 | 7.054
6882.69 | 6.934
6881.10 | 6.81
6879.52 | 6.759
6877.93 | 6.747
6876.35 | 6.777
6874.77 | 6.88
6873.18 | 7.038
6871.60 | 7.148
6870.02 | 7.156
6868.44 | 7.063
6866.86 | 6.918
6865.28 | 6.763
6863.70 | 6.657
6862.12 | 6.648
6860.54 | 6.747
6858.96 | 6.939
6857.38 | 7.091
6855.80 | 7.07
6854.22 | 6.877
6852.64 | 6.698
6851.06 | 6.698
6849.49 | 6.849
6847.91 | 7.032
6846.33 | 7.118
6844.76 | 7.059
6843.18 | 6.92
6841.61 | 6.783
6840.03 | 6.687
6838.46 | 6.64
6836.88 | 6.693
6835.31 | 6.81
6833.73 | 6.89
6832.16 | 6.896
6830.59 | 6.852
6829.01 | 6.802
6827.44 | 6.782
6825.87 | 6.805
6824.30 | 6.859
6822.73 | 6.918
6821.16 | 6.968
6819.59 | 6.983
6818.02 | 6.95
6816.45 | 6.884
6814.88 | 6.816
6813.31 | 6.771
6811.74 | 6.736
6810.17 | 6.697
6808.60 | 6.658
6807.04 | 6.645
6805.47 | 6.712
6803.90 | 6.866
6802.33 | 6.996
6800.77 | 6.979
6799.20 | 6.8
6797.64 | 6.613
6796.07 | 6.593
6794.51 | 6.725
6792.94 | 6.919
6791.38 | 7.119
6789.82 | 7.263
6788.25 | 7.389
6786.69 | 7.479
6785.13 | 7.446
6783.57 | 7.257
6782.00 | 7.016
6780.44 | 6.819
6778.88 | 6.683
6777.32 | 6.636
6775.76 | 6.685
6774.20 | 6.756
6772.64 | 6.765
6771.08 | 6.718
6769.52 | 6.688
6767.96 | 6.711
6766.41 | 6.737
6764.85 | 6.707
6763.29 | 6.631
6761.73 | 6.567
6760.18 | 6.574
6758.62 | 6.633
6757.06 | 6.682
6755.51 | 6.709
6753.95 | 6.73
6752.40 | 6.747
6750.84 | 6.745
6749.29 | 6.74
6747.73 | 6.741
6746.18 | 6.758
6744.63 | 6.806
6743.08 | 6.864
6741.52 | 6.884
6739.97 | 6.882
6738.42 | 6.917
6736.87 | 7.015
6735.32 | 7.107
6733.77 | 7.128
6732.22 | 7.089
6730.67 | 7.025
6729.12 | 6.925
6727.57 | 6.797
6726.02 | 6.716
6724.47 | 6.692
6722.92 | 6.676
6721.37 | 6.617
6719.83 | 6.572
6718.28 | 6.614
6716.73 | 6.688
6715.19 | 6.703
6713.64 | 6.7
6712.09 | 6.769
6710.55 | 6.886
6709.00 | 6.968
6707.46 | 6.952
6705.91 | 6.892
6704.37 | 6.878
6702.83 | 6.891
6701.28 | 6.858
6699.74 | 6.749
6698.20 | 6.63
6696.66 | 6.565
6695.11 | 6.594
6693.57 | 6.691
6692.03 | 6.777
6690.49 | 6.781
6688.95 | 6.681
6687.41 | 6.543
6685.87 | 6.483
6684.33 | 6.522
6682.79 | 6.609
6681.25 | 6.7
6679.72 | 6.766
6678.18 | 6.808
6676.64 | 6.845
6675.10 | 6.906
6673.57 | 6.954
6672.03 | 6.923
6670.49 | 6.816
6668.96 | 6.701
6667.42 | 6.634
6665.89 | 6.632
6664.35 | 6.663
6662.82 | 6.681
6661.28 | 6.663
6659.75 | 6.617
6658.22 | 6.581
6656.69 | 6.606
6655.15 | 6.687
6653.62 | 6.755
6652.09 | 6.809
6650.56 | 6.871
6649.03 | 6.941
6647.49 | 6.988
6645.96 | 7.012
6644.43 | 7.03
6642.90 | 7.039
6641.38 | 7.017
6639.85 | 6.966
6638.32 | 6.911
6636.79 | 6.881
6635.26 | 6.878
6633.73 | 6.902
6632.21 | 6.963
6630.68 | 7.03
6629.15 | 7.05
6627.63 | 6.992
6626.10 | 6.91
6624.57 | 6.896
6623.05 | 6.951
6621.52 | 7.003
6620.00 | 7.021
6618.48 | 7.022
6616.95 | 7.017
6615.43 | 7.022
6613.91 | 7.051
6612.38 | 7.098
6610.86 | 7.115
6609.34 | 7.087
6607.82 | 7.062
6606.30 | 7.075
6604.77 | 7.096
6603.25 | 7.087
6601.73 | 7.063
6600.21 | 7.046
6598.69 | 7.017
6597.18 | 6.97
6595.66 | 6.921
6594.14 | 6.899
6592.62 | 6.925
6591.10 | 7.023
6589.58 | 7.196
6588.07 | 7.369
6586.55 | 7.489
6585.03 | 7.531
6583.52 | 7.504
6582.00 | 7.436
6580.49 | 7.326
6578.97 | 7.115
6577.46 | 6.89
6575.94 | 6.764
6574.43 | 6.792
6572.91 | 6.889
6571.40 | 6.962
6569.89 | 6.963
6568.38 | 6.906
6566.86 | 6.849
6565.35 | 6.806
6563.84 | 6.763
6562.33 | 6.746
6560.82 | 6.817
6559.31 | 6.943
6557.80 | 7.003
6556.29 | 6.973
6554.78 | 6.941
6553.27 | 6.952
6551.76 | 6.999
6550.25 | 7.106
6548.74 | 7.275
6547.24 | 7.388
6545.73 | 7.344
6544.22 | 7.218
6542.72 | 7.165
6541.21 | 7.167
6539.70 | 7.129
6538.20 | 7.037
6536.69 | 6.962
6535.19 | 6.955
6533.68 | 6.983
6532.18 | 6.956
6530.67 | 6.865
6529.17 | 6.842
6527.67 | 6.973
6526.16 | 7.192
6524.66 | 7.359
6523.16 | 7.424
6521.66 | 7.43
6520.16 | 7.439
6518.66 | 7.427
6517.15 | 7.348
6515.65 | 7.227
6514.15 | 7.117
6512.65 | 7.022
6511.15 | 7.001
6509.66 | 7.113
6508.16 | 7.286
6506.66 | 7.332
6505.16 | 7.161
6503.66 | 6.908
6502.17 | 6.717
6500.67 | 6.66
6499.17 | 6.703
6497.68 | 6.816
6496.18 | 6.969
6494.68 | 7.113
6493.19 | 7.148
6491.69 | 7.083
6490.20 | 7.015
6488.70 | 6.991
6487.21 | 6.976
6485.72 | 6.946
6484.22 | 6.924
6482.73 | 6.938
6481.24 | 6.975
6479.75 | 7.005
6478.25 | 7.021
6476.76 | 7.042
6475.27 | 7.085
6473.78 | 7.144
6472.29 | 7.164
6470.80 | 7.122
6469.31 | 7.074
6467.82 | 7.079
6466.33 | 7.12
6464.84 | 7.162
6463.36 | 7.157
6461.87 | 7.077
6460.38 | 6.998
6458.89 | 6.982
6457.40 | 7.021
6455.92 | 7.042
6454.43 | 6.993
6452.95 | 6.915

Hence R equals 0.030 mag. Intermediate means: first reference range 7.08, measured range 6.84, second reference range 7.01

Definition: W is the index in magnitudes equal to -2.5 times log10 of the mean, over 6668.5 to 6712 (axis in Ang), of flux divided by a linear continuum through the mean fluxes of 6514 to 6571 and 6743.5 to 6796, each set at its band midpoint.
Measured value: 0.02 mag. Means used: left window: 7.08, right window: 6.83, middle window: 6.76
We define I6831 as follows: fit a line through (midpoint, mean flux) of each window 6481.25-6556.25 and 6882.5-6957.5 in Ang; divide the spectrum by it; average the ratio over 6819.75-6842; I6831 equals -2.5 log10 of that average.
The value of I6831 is 0.04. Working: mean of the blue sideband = 7.08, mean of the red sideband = 7.04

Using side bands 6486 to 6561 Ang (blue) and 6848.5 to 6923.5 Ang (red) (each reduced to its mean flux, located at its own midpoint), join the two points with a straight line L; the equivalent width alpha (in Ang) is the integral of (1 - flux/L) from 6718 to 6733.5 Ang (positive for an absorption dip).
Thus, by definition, 0.5 Ang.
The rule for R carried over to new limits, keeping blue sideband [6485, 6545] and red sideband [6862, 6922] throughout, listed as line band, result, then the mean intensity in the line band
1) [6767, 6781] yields 0.05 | 6.72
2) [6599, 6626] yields 0.00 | 7.04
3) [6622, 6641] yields 0.02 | 6.94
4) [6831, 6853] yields 0.03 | 6.85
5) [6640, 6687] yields 0.04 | 6.78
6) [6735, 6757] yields 0.03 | 6.82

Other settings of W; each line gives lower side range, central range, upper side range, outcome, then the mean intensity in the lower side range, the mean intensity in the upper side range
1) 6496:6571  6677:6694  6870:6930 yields 0.06 mag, 7.05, 7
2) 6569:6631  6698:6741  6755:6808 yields 0.01 mag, 7.07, 6.84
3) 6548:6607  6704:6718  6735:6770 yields 0.00 mag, 7.04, 6.76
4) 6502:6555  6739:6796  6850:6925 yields 0.03 mag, 7.14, 6.97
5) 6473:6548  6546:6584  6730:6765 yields 0.00 mag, 7.08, 6.81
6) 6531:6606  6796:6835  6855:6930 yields 0.03 mag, 7.05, 6.98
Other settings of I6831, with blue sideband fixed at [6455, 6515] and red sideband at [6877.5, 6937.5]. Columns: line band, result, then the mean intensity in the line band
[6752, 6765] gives 0.06 mag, 6.66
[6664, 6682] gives 0.04 mag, 6.78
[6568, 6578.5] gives 0.02 mag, 6.89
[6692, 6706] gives 0.04 mag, 6.75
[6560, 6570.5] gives 0.03 mag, 6.84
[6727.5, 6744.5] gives 0.01 mag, 6.97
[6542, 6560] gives -0.01 mag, 7.11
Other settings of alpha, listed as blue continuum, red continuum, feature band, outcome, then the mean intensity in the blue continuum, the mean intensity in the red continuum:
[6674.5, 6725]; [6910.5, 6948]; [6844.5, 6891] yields 0.3 Ang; 6.73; 7.05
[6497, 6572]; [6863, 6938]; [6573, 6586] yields -0.2 Ang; 7.05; 6.99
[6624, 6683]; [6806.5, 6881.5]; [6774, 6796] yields -0.5 Ang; 6.84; 6.86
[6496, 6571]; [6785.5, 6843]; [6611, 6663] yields 0.5 Ang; 7.05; 6.87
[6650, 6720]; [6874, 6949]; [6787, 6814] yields 0.0 Ang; 6.73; 7.01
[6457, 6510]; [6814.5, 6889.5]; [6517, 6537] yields -0.4 Ang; 7.03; 6.89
